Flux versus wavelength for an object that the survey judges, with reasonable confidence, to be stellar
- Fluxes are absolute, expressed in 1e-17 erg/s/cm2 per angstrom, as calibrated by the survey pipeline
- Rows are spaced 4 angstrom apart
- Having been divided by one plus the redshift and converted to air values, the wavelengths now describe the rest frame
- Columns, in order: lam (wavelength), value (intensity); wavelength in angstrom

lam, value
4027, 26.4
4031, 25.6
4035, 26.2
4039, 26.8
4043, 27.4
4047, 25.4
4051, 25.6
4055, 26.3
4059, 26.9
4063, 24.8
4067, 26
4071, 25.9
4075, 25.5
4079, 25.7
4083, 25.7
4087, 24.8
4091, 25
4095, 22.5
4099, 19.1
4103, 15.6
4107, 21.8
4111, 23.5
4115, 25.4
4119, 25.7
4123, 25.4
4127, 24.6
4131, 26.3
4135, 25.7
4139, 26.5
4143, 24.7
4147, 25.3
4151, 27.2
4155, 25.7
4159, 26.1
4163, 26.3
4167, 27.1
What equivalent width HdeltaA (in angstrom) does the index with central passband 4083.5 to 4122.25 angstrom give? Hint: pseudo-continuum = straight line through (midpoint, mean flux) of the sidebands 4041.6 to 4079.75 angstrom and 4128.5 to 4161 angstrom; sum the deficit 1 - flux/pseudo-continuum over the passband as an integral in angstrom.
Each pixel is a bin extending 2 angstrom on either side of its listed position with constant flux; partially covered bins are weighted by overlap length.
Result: 4.66 angstrom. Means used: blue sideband 25.9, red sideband 25.9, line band 22.8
